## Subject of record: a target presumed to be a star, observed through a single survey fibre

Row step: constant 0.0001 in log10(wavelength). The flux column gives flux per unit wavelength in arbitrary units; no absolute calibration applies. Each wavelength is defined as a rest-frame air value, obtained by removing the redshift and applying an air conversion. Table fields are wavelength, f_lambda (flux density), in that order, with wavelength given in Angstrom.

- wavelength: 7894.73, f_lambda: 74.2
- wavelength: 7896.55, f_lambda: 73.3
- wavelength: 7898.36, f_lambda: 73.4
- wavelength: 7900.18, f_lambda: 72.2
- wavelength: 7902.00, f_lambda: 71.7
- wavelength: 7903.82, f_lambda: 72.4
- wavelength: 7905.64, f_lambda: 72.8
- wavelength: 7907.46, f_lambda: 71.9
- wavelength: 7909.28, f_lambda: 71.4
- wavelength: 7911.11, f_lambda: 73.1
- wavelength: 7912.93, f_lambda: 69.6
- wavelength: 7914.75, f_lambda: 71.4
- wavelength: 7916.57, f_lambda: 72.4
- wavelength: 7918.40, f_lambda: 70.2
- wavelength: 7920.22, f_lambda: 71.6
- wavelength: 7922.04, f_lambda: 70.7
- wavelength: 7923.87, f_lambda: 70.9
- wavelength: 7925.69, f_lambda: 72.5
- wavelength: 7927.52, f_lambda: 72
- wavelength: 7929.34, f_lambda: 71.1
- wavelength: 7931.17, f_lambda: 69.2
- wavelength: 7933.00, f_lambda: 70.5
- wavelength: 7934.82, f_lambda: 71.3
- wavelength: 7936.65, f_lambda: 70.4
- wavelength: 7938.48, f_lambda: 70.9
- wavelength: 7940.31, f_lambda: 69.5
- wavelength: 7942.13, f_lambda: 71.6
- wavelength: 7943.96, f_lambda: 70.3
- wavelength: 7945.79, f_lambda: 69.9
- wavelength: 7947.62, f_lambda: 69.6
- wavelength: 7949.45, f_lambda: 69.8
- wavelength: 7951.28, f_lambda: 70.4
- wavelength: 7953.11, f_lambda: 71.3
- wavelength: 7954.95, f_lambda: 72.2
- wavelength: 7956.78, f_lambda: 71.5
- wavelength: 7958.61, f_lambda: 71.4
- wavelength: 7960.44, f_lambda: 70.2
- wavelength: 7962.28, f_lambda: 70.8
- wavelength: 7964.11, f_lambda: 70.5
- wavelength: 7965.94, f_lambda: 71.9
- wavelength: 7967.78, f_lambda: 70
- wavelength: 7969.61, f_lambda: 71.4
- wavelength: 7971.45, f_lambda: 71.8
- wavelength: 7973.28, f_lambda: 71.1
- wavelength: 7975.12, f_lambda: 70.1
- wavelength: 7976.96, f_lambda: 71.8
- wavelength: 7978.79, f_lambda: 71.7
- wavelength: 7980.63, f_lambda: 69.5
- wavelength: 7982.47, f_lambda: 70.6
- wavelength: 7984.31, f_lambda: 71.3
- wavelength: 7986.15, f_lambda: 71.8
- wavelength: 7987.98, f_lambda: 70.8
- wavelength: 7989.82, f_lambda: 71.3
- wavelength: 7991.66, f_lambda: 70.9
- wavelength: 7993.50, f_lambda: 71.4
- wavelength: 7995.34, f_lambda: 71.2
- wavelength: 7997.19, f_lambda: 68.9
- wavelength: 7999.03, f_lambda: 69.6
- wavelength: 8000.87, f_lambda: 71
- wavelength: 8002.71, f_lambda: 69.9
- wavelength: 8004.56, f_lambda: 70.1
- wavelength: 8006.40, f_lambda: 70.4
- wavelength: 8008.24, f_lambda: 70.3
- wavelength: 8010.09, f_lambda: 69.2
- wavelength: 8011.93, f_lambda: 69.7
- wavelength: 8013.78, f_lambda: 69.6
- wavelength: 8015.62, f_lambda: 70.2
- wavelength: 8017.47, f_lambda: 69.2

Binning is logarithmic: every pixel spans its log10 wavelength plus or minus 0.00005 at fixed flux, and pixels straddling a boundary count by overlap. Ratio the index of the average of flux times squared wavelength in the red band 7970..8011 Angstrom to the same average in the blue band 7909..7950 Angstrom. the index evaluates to 1.01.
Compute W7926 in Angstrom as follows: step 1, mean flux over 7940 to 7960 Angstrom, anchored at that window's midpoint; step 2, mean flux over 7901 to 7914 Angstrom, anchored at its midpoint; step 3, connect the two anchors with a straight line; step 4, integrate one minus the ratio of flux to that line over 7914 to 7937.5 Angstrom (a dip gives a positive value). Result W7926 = 0.1 Angstrom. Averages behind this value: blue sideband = 71.8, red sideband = 70.7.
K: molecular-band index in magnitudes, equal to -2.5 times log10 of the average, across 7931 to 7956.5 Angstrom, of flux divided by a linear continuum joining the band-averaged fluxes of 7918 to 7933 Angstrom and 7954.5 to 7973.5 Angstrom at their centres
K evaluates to 0.01 mag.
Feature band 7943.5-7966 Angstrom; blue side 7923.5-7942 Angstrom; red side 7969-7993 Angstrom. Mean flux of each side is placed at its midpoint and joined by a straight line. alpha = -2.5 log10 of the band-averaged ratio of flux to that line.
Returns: 0.00 mag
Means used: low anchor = 70.9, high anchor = 71.1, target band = 70.7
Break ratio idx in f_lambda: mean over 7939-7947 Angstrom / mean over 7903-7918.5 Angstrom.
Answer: 0.98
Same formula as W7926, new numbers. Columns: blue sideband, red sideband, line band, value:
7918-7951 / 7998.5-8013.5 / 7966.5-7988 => -0.2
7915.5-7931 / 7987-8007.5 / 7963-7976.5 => 0.0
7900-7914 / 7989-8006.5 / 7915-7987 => 0.2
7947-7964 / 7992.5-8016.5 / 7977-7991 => -0.1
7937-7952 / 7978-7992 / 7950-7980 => -0.2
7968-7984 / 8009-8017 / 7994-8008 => 0.0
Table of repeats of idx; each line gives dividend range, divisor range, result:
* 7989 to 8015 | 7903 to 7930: 0.98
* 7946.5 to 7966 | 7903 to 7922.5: 0.99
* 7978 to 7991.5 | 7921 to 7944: 1.00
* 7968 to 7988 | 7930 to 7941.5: 1.01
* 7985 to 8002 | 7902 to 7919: 0.99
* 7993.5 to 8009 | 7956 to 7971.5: 0.99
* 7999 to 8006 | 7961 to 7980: 0.99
